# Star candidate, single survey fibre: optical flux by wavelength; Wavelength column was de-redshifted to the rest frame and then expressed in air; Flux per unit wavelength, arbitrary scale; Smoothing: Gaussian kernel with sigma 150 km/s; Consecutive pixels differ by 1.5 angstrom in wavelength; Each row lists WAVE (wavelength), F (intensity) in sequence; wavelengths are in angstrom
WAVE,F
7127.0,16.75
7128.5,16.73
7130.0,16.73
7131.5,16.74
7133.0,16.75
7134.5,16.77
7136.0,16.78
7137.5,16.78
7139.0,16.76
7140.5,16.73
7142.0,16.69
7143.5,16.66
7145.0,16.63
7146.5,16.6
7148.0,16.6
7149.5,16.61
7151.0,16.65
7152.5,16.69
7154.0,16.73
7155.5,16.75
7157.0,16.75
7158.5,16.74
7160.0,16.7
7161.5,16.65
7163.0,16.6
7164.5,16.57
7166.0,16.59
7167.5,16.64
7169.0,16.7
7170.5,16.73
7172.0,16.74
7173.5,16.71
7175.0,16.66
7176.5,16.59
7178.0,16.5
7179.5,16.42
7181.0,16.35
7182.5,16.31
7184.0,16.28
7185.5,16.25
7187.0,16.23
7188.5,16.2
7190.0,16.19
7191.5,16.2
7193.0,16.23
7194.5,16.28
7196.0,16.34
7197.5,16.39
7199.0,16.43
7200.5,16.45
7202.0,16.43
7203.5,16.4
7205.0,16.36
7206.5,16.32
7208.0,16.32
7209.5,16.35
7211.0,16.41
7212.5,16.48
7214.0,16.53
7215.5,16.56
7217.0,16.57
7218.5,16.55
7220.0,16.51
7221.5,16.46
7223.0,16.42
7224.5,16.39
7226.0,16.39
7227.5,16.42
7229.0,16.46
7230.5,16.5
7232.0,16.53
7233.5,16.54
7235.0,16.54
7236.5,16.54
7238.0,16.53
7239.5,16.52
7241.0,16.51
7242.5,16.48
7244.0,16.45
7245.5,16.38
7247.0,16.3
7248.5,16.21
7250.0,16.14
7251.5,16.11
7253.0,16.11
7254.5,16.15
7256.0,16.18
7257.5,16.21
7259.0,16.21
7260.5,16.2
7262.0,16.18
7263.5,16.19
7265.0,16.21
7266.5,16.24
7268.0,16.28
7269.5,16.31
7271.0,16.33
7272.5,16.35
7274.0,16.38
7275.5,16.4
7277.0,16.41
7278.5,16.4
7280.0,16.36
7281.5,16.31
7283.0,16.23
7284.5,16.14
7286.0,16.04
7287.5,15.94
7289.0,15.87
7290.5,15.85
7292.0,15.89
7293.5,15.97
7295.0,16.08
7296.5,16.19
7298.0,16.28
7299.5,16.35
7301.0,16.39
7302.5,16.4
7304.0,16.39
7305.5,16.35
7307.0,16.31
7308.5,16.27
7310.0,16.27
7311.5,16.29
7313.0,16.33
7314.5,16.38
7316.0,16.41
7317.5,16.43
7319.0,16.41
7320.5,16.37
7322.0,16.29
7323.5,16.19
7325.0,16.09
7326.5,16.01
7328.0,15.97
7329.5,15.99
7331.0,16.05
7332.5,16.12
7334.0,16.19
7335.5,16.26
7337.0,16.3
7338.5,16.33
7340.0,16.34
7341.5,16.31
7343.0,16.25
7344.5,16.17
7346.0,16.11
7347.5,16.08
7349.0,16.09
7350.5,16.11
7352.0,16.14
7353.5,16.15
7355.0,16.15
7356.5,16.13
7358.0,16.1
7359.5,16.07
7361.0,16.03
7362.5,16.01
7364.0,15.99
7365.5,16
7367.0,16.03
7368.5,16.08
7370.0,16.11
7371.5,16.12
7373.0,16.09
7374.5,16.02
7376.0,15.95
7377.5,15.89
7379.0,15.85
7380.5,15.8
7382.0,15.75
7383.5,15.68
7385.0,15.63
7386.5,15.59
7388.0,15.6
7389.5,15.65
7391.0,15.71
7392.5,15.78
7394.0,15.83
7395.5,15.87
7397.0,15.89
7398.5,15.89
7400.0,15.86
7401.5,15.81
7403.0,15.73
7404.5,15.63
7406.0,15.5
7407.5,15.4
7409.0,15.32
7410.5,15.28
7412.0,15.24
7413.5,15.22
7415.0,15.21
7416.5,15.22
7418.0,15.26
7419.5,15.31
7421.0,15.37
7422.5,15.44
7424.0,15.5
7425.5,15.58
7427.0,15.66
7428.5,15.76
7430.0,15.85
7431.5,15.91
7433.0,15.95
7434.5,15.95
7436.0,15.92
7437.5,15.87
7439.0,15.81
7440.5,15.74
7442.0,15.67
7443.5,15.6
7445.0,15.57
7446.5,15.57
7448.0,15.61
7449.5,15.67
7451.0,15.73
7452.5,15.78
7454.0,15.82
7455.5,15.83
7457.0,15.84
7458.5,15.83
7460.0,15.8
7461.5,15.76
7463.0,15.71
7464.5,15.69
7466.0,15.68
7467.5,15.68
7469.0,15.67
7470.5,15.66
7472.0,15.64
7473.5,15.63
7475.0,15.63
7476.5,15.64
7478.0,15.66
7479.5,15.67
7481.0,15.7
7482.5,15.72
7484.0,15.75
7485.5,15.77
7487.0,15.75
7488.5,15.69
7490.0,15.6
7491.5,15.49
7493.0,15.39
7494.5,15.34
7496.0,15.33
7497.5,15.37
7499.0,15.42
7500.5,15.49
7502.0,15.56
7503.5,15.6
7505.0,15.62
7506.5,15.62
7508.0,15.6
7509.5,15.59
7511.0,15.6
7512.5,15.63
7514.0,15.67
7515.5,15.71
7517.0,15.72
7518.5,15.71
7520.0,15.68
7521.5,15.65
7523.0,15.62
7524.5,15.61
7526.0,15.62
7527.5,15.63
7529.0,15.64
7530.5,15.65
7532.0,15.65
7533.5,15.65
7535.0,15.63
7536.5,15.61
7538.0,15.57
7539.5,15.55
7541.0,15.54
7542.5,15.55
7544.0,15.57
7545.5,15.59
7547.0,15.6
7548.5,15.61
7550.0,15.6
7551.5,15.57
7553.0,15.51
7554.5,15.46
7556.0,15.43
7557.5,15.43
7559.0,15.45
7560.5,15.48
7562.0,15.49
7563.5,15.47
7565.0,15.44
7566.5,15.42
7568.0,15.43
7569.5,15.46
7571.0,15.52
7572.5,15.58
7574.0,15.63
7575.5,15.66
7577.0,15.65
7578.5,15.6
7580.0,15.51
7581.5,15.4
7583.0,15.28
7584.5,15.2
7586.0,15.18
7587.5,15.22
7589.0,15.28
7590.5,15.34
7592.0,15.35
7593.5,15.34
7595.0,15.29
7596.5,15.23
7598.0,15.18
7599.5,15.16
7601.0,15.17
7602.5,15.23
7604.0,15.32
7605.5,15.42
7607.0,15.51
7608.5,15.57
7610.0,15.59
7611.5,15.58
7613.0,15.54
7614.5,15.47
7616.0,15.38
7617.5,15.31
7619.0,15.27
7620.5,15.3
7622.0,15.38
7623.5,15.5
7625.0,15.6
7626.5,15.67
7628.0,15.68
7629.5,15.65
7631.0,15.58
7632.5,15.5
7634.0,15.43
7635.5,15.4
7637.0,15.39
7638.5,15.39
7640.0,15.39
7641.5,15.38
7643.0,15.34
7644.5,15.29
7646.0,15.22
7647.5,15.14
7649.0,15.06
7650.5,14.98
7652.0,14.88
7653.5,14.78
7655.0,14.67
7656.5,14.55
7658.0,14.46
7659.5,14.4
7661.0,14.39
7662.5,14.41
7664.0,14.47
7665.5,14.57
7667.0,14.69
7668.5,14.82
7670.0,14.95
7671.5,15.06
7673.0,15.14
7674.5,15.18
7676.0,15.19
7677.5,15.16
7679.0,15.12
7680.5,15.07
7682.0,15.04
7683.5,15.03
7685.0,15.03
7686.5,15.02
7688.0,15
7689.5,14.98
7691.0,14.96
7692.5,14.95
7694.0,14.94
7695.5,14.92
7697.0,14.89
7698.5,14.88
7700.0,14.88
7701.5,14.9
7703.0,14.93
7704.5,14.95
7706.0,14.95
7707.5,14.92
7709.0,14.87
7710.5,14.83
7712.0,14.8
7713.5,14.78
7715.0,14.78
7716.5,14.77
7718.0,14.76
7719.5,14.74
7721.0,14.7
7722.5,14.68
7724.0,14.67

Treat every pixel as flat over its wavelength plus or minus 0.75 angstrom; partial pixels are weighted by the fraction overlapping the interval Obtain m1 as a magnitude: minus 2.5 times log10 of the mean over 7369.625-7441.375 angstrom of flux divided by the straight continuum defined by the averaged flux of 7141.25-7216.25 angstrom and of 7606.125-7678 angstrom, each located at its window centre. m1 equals 0.01 mag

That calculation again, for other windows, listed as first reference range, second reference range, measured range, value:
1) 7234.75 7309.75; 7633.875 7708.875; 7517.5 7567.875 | -0.01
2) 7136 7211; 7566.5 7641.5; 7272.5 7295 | 0.01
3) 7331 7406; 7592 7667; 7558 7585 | -0.01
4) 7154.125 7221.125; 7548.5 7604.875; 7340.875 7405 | 0.00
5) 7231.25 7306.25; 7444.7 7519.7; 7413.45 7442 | 0.01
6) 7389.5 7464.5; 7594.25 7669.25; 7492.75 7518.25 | -0.01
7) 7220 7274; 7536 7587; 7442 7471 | 0.00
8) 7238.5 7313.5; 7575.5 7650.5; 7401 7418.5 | 0.04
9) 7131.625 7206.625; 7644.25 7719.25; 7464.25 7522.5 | -0.01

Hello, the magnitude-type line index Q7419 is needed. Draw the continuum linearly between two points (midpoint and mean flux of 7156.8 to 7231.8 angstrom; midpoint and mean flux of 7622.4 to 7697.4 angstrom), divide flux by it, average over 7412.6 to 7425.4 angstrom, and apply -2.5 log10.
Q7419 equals 0.03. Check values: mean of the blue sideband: 16.5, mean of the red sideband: 15.1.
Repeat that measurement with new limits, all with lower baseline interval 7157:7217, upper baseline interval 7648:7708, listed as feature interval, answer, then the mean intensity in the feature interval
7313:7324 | -0.02 mag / 16.4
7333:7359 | -0.02 mag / 16.2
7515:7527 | -0.02 mag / 15.7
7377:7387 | 0.01 mag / 15.7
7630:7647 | -0.03 mag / 15.4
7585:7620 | -0.02 mag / 15.3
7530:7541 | -0.02 mag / 15.6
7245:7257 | 0.00 mag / 16.2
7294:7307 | -0.01 mag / 16.3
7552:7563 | -0.01 mag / 15.5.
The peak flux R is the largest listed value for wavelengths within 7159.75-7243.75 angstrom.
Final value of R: 16.74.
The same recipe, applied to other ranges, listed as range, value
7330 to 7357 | 16.34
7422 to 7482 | 15.95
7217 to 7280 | 16.57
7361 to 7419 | 16.12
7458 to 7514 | 15.83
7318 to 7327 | 16.41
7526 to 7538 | 15.65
